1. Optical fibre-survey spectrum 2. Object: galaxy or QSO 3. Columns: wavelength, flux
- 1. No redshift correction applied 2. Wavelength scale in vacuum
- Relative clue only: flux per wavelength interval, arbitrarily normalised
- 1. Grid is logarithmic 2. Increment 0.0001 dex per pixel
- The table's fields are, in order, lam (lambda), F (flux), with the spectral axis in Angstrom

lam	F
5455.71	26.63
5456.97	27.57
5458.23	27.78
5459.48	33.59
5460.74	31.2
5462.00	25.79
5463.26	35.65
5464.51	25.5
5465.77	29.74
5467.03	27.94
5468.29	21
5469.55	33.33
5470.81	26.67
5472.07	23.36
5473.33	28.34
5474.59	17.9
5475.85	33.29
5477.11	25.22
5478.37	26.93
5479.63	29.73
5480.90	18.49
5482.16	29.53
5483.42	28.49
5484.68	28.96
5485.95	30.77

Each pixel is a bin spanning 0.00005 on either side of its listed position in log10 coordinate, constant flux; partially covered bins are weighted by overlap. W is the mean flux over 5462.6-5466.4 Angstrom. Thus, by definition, 30.3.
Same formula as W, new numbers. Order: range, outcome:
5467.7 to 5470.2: 27.2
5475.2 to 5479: 28.5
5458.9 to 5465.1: 30.4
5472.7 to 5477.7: 26.2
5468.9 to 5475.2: 25.9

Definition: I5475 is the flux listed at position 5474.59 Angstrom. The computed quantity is 17.9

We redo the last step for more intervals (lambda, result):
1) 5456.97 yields 27.57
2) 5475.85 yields 33.29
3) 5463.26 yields 35.65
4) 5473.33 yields 28.34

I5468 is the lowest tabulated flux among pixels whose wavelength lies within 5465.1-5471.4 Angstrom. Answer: 21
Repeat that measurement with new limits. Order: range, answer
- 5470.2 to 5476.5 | 17.9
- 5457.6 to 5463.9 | 25.79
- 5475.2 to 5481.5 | 18.49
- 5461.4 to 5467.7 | 25.5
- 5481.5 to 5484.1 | 28.49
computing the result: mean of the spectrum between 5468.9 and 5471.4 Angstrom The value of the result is 30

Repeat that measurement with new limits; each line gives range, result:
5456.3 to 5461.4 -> 30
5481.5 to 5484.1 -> 29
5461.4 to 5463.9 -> 30.8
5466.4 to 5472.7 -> 26.4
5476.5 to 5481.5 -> 25.1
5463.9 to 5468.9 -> 26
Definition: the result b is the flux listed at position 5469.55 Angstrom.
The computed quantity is 33.33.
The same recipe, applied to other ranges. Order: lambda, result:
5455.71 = 26.63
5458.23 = 27.78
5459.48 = 33.59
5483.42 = 28.49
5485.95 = 30.77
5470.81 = 26.67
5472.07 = 23.36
